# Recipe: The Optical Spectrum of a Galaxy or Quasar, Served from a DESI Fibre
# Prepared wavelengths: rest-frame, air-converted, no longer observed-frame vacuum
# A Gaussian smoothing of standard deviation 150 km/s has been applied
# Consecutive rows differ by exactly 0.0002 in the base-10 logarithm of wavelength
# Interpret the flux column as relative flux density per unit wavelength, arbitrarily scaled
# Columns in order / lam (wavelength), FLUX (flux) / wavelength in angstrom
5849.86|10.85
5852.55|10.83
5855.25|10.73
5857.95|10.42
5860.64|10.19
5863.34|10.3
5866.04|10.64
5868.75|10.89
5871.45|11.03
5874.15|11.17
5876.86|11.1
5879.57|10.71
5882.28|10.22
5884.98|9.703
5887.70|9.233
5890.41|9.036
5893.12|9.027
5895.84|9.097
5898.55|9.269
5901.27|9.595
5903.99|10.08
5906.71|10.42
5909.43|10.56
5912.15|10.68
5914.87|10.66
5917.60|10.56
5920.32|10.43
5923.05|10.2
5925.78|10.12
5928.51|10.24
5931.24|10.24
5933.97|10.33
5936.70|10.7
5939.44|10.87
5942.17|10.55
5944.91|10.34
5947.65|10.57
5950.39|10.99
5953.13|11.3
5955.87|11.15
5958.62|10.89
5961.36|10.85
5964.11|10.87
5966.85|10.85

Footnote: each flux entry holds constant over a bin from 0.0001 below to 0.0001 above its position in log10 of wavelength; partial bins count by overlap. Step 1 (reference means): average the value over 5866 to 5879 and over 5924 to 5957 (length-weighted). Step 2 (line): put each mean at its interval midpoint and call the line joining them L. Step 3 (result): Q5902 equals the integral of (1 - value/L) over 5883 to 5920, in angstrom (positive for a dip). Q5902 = 3.3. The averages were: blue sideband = 11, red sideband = 10.6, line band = 9.87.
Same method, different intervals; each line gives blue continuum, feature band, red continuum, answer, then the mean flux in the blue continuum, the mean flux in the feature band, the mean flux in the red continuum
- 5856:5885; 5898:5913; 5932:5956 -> 0.8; 10.6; 10.1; 10.7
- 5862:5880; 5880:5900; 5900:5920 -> 2.2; 10.8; 9.43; 10.4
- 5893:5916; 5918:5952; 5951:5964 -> 0.3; 9.97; 10.5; 11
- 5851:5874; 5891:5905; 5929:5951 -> 1.6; 10.7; 9.38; 10.5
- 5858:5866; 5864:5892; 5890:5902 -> -1.5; 10.3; 10.4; 9.2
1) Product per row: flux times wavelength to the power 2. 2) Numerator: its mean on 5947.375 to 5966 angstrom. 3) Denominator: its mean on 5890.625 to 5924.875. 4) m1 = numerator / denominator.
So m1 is 1.1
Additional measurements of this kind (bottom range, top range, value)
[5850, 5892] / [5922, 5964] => 1.05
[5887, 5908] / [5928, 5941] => 1.12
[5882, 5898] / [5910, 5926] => 1.13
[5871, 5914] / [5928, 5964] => 1.09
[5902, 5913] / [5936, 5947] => 1.03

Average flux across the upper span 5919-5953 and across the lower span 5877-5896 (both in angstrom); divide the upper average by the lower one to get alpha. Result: 1.08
